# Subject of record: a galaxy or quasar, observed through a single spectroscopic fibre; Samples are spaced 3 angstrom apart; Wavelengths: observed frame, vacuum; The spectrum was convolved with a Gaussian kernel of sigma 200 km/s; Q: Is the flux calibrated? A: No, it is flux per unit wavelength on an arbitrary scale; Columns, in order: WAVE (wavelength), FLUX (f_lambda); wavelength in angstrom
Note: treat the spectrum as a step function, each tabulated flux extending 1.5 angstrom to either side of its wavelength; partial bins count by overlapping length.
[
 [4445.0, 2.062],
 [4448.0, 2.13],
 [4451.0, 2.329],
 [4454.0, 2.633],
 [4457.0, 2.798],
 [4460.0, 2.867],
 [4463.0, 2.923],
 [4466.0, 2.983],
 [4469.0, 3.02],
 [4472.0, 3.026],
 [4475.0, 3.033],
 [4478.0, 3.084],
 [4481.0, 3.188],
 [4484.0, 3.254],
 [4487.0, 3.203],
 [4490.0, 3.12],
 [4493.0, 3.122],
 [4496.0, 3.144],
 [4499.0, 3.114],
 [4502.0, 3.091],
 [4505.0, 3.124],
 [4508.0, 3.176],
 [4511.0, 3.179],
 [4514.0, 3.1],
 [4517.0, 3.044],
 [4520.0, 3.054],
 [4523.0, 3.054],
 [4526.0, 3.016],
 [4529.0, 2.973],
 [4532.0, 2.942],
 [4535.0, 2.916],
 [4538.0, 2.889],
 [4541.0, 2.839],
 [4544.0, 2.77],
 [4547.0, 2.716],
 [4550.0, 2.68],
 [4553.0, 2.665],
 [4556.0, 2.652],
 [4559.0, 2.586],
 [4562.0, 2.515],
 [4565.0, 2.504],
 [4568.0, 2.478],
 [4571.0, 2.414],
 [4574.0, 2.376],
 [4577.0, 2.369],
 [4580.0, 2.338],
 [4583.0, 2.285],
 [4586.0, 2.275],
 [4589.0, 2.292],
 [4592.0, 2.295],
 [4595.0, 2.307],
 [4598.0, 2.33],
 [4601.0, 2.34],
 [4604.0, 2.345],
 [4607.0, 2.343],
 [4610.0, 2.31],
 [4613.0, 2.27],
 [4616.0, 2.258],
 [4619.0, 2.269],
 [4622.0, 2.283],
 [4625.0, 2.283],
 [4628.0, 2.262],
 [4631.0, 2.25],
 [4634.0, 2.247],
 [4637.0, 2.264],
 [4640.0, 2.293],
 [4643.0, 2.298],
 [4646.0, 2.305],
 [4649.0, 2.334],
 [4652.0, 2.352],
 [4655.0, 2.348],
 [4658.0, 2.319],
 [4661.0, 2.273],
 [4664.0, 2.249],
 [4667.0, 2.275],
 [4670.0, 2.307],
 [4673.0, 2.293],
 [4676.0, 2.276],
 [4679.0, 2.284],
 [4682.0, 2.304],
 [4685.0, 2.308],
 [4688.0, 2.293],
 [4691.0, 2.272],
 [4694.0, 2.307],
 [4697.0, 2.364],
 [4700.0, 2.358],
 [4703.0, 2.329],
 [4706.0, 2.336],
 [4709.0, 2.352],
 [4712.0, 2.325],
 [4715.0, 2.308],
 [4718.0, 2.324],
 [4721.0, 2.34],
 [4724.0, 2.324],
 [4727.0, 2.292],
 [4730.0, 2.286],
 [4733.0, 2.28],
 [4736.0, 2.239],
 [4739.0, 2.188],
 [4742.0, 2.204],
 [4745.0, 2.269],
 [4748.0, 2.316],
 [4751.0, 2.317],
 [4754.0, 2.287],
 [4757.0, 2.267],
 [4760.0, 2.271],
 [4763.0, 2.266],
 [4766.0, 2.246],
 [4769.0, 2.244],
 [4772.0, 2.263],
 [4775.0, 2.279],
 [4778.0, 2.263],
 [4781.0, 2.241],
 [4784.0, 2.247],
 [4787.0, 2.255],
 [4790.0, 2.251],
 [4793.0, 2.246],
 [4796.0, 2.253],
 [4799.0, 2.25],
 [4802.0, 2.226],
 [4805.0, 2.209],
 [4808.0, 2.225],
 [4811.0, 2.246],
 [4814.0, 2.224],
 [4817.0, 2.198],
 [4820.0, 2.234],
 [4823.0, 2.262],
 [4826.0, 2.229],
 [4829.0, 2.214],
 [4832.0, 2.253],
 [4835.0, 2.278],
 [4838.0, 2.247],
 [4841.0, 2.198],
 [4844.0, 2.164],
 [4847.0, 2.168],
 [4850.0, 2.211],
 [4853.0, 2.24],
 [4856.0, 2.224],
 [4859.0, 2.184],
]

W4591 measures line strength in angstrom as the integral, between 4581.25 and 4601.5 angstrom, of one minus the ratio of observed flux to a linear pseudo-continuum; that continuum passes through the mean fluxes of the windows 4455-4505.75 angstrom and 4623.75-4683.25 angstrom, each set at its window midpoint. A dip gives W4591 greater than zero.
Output 2.08 angstrom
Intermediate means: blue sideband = 3.06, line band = 2.3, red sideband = 2.29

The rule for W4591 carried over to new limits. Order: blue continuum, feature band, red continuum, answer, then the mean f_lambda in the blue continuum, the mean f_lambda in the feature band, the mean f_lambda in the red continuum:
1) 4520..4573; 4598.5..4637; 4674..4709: 3.7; 2.75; 2.29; 2.31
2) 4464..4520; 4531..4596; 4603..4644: 2.8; 3.11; 2.55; 2.28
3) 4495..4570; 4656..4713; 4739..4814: 4.2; 2.88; 2.31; 2.25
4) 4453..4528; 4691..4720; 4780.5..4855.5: 2.1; 3.06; 2.33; 2.23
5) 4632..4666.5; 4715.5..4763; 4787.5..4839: -0.3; 2.3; 2.28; 2.24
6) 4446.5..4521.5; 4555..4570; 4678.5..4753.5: 1.2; 2.99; 2.54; 2.3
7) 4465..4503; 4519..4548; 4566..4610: -1.8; 3.11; 2.92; 2.34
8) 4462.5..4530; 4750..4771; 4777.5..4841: 0.9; 3.09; 2.27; 2.24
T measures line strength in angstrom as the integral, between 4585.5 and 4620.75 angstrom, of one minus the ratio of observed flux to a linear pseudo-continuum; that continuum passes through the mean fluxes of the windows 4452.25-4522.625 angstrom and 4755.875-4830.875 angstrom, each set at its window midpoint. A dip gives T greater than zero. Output 5.7 angstrom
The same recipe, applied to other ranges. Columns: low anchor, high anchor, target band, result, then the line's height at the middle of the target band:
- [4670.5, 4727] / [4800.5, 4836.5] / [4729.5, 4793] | 0.3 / 2.27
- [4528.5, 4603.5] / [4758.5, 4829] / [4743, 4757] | 0.1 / 2.3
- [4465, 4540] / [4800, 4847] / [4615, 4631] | 2.8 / 2.75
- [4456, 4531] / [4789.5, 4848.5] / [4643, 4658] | 1.9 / 2.66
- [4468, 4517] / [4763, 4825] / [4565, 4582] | 2.9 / 2.89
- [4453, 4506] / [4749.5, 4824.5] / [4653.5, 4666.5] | 1.4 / 2.58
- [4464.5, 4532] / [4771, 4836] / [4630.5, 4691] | 7.9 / 2.64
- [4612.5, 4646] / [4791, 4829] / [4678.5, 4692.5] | -0.2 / 2.26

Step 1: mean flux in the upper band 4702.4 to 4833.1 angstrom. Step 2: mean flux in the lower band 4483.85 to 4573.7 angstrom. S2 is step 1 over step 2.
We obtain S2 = 0.8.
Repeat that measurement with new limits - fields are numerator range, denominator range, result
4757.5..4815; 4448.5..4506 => 0.75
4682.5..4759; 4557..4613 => 0.97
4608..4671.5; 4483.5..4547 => 0.75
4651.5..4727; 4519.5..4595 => 0.88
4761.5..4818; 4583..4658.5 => 0.98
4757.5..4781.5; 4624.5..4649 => 0.99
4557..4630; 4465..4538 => 0.76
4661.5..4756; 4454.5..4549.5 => 0.76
